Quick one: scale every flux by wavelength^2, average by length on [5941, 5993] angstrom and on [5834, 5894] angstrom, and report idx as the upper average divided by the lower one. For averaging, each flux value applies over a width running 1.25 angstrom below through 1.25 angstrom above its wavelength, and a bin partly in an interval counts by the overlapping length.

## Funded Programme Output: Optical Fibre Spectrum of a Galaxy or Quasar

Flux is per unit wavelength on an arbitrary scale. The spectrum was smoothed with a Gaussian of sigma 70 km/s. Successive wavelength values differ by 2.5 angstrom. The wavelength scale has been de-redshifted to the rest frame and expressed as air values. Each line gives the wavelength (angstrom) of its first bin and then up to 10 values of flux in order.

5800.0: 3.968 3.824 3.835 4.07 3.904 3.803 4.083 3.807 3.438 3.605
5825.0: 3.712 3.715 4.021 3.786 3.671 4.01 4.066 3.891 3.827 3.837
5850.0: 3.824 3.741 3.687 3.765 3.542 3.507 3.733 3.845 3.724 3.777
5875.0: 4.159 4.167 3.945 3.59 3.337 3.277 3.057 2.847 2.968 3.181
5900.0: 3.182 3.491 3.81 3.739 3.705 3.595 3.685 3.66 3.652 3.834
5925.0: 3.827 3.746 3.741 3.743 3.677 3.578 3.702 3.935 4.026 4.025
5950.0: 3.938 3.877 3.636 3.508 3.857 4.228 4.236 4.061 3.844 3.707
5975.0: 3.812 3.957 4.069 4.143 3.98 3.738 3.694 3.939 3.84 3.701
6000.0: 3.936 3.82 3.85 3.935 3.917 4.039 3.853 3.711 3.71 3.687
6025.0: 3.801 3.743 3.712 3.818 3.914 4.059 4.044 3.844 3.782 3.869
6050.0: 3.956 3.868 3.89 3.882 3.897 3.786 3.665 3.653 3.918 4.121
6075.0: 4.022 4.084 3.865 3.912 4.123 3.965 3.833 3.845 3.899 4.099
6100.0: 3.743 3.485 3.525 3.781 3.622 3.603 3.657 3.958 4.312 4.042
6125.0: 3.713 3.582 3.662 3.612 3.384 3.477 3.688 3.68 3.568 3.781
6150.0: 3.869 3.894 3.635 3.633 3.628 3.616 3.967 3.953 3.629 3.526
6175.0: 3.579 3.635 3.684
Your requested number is 1.1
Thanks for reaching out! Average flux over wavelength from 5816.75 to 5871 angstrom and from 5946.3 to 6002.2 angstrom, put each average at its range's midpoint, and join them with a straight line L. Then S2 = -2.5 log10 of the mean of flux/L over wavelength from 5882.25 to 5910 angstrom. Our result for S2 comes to 0.15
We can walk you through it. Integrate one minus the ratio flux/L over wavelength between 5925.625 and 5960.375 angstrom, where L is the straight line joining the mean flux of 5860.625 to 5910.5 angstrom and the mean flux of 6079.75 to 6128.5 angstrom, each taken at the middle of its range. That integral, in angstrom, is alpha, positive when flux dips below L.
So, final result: -1.5 angstrom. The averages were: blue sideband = 3.55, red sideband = 3.83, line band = 3.78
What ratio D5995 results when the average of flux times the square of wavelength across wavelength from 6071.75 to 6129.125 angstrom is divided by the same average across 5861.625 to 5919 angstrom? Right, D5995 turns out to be 1.16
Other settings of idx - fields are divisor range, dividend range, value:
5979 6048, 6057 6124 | 1.03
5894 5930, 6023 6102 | 1.14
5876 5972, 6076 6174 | 1.09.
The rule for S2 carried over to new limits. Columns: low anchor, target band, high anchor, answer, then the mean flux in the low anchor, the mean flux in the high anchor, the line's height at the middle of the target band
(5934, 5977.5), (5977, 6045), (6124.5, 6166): -0.02 mag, 3.87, 3.67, 3.81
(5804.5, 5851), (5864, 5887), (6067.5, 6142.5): 0.01 mag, 3.84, 3.81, 3.83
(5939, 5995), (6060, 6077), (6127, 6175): -0.03 mag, 3.9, 3.67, 3.78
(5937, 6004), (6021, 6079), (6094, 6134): -0.01 mag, 3.88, 3.77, 3.82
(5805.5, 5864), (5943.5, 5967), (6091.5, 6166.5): -0.05 mag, 3.8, 3.73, 3.77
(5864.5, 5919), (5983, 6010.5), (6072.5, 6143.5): -0.05 mag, 3.57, 3.8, 3.68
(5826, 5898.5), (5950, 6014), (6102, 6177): -0.06 mag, 3.67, 3.7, 3.69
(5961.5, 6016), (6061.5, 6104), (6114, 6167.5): -0.02 mag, 3.92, 3.74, 3.81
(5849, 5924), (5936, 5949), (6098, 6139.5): -0.07 mag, 3.6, 3.7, 3.63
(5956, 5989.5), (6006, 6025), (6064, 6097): 0.03 mag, 3.93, 3.92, 3.92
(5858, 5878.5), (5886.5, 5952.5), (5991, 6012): 0.06 mag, 3.8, 3.87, 3.83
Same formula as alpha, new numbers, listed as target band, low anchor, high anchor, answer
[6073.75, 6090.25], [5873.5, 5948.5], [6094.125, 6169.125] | -1.2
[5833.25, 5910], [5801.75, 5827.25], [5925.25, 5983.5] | 3.8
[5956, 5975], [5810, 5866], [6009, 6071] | -0.5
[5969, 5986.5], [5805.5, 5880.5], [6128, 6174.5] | -0.8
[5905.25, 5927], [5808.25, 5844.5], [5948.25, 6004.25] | 0.8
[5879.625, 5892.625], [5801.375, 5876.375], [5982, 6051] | 1.6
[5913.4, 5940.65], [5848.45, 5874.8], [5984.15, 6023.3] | 0.5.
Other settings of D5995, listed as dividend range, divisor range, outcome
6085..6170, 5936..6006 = 1.02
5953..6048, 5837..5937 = 1.10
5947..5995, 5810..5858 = 1.07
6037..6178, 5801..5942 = 1.11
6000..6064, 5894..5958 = 1.09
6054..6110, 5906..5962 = 1.08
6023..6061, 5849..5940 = 1.12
